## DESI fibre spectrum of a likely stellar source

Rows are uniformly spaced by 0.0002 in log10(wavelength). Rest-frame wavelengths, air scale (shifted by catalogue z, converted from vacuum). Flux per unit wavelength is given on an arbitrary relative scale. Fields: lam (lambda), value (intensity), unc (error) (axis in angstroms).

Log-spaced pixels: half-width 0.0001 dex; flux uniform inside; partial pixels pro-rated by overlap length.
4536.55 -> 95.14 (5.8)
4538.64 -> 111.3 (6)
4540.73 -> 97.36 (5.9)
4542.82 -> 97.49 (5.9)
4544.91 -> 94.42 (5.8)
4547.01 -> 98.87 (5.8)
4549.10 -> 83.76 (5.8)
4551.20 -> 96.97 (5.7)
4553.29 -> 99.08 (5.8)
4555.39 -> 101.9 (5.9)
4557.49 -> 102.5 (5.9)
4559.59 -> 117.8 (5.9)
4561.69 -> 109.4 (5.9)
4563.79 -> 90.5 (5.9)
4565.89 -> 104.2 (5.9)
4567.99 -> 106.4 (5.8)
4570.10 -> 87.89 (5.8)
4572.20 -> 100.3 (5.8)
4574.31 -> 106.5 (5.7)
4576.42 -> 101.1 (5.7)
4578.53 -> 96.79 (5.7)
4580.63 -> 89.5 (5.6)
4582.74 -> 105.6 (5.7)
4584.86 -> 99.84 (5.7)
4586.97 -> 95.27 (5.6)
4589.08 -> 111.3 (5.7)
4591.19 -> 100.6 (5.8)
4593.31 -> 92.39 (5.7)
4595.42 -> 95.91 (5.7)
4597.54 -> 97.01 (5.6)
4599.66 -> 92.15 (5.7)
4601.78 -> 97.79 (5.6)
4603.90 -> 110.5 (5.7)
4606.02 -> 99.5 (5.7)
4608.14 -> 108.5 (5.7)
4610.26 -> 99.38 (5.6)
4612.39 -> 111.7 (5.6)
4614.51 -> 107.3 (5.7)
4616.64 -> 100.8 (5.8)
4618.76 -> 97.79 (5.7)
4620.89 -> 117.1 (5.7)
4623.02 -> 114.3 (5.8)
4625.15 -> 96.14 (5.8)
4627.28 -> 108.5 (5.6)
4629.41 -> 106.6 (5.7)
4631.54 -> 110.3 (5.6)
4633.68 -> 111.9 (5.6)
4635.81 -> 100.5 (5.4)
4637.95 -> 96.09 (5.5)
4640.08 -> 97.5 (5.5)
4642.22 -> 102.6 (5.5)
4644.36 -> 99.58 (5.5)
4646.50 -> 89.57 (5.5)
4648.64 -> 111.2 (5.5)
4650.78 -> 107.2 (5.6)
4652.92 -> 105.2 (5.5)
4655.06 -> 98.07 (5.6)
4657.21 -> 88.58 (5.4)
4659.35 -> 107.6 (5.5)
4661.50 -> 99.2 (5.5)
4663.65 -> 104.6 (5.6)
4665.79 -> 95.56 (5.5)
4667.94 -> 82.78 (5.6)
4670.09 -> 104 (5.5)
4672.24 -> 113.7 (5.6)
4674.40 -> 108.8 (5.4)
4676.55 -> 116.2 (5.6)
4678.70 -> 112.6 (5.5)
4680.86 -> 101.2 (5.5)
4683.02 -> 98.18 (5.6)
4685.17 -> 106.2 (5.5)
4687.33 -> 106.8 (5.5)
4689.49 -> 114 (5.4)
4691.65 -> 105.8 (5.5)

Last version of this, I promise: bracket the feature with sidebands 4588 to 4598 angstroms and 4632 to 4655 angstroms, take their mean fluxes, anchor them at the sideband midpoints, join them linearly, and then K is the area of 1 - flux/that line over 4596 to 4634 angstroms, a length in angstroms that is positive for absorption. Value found -1.5 angstroms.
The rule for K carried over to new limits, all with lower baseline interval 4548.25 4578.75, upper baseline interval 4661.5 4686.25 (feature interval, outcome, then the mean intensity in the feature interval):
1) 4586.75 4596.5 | 0.2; 99.5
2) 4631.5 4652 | 0.1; 102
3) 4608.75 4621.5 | -0.4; 105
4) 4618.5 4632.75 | -0.8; 108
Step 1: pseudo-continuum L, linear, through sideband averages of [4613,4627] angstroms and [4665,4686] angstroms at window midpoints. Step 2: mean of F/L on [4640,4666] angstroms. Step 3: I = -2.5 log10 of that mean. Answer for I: 0.04 mag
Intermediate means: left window 106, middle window 101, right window 104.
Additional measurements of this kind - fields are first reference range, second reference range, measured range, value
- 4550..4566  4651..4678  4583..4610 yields 0.02 mag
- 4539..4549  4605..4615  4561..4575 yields -0.01 mag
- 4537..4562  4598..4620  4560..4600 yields 0.02 mag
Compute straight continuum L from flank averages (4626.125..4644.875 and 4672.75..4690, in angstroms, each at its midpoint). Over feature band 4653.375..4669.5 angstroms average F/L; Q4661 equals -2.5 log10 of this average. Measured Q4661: 0.10 mag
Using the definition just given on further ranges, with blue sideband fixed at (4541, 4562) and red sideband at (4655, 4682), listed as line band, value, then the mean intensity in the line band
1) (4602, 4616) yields -0.045 mag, 105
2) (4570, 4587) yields 0.018 mag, 98.8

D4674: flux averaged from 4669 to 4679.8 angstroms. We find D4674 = 111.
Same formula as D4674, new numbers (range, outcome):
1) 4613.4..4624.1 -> 107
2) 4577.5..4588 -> 97.4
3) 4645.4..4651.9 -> 103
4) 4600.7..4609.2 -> 104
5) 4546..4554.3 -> 94.7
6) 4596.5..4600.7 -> 94.5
